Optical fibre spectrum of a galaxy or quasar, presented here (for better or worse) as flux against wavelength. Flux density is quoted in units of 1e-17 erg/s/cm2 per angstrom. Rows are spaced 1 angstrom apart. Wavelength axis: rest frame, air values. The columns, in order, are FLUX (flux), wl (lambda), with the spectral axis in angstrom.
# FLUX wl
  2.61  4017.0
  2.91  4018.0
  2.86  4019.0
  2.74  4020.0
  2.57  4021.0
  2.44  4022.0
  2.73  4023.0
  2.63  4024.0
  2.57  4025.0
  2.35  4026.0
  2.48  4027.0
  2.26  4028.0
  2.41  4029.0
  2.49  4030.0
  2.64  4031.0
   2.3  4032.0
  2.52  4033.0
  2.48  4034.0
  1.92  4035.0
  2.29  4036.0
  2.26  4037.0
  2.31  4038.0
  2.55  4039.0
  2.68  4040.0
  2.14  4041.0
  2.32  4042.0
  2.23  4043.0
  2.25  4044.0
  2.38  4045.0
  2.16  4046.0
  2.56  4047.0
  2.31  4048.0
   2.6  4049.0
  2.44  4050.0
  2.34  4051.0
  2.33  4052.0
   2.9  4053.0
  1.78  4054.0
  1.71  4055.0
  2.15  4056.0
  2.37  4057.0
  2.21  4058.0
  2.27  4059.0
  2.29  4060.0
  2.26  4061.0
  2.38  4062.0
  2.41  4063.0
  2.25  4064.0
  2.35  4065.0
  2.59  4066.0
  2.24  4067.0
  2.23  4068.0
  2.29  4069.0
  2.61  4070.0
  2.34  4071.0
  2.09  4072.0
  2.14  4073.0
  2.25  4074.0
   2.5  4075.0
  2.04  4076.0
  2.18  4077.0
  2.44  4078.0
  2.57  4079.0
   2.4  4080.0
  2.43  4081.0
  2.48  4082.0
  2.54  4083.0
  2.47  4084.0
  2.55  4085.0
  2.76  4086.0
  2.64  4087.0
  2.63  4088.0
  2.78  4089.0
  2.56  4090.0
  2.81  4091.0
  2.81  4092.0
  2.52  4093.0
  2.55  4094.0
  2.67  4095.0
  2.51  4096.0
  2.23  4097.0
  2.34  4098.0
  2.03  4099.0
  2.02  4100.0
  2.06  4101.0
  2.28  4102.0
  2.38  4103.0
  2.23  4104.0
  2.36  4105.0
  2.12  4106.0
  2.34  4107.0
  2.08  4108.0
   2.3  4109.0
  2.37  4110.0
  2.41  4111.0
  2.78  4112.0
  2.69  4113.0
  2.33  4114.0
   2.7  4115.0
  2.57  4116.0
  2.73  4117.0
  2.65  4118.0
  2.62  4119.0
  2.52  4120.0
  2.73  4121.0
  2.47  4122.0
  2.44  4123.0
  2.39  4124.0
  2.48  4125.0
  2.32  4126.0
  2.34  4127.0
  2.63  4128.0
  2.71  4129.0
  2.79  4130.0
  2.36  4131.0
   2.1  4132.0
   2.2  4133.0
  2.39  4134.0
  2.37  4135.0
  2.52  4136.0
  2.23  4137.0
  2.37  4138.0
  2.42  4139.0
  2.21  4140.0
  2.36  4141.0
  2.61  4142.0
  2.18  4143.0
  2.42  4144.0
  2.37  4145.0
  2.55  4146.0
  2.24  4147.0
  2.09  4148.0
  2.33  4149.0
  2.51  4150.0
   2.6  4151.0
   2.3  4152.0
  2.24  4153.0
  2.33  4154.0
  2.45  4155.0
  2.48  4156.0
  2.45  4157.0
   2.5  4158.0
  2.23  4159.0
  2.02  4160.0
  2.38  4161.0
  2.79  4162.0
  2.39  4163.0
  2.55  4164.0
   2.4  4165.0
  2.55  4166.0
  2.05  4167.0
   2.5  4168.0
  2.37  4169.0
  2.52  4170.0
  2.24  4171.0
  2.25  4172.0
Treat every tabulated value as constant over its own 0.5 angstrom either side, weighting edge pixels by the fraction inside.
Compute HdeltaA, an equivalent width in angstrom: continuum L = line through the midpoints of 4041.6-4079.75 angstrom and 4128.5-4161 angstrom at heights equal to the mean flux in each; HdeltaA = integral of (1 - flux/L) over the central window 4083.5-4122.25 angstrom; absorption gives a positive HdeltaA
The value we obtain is -2.2 angstrom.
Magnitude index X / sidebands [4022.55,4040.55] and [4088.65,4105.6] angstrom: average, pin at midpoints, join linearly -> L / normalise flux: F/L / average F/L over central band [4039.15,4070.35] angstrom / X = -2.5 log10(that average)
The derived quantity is 0.05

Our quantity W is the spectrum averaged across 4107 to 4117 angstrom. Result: 2.48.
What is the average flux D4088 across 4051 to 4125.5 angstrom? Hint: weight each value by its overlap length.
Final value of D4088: 2.4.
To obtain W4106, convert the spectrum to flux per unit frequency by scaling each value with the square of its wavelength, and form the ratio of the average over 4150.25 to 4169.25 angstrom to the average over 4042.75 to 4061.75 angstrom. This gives 1.1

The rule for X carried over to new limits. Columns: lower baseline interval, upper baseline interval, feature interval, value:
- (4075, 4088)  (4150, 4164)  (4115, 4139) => -0.02 mag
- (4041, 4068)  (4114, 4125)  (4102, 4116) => 0.06 mag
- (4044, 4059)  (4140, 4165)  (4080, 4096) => -0.12 mag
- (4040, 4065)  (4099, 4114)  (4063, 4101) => -0.05 mag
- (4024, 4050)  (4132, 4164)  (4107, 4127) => -0.05 mag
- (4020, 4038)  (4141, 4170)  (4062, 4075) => 0.04 mag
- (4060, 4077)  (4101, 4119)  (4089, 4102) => -0.02 mag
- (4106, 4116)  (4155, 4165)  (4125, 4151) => 0.02 mag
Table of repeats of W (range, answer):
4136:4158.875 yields 2.38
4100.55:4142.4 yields 2.43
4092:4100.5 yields 2.39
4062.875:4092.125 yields 2.44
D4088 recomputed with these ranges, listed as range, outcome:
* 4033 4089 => 2.36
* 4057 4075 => 2.31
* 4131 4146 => 2.35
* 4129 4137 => 2.4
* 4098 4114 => 2.3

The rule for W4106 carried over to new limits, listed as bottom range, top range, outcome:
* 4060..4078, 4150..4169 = 1.09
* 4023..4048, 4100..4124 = 1.06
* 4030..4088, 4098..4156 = 1.05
